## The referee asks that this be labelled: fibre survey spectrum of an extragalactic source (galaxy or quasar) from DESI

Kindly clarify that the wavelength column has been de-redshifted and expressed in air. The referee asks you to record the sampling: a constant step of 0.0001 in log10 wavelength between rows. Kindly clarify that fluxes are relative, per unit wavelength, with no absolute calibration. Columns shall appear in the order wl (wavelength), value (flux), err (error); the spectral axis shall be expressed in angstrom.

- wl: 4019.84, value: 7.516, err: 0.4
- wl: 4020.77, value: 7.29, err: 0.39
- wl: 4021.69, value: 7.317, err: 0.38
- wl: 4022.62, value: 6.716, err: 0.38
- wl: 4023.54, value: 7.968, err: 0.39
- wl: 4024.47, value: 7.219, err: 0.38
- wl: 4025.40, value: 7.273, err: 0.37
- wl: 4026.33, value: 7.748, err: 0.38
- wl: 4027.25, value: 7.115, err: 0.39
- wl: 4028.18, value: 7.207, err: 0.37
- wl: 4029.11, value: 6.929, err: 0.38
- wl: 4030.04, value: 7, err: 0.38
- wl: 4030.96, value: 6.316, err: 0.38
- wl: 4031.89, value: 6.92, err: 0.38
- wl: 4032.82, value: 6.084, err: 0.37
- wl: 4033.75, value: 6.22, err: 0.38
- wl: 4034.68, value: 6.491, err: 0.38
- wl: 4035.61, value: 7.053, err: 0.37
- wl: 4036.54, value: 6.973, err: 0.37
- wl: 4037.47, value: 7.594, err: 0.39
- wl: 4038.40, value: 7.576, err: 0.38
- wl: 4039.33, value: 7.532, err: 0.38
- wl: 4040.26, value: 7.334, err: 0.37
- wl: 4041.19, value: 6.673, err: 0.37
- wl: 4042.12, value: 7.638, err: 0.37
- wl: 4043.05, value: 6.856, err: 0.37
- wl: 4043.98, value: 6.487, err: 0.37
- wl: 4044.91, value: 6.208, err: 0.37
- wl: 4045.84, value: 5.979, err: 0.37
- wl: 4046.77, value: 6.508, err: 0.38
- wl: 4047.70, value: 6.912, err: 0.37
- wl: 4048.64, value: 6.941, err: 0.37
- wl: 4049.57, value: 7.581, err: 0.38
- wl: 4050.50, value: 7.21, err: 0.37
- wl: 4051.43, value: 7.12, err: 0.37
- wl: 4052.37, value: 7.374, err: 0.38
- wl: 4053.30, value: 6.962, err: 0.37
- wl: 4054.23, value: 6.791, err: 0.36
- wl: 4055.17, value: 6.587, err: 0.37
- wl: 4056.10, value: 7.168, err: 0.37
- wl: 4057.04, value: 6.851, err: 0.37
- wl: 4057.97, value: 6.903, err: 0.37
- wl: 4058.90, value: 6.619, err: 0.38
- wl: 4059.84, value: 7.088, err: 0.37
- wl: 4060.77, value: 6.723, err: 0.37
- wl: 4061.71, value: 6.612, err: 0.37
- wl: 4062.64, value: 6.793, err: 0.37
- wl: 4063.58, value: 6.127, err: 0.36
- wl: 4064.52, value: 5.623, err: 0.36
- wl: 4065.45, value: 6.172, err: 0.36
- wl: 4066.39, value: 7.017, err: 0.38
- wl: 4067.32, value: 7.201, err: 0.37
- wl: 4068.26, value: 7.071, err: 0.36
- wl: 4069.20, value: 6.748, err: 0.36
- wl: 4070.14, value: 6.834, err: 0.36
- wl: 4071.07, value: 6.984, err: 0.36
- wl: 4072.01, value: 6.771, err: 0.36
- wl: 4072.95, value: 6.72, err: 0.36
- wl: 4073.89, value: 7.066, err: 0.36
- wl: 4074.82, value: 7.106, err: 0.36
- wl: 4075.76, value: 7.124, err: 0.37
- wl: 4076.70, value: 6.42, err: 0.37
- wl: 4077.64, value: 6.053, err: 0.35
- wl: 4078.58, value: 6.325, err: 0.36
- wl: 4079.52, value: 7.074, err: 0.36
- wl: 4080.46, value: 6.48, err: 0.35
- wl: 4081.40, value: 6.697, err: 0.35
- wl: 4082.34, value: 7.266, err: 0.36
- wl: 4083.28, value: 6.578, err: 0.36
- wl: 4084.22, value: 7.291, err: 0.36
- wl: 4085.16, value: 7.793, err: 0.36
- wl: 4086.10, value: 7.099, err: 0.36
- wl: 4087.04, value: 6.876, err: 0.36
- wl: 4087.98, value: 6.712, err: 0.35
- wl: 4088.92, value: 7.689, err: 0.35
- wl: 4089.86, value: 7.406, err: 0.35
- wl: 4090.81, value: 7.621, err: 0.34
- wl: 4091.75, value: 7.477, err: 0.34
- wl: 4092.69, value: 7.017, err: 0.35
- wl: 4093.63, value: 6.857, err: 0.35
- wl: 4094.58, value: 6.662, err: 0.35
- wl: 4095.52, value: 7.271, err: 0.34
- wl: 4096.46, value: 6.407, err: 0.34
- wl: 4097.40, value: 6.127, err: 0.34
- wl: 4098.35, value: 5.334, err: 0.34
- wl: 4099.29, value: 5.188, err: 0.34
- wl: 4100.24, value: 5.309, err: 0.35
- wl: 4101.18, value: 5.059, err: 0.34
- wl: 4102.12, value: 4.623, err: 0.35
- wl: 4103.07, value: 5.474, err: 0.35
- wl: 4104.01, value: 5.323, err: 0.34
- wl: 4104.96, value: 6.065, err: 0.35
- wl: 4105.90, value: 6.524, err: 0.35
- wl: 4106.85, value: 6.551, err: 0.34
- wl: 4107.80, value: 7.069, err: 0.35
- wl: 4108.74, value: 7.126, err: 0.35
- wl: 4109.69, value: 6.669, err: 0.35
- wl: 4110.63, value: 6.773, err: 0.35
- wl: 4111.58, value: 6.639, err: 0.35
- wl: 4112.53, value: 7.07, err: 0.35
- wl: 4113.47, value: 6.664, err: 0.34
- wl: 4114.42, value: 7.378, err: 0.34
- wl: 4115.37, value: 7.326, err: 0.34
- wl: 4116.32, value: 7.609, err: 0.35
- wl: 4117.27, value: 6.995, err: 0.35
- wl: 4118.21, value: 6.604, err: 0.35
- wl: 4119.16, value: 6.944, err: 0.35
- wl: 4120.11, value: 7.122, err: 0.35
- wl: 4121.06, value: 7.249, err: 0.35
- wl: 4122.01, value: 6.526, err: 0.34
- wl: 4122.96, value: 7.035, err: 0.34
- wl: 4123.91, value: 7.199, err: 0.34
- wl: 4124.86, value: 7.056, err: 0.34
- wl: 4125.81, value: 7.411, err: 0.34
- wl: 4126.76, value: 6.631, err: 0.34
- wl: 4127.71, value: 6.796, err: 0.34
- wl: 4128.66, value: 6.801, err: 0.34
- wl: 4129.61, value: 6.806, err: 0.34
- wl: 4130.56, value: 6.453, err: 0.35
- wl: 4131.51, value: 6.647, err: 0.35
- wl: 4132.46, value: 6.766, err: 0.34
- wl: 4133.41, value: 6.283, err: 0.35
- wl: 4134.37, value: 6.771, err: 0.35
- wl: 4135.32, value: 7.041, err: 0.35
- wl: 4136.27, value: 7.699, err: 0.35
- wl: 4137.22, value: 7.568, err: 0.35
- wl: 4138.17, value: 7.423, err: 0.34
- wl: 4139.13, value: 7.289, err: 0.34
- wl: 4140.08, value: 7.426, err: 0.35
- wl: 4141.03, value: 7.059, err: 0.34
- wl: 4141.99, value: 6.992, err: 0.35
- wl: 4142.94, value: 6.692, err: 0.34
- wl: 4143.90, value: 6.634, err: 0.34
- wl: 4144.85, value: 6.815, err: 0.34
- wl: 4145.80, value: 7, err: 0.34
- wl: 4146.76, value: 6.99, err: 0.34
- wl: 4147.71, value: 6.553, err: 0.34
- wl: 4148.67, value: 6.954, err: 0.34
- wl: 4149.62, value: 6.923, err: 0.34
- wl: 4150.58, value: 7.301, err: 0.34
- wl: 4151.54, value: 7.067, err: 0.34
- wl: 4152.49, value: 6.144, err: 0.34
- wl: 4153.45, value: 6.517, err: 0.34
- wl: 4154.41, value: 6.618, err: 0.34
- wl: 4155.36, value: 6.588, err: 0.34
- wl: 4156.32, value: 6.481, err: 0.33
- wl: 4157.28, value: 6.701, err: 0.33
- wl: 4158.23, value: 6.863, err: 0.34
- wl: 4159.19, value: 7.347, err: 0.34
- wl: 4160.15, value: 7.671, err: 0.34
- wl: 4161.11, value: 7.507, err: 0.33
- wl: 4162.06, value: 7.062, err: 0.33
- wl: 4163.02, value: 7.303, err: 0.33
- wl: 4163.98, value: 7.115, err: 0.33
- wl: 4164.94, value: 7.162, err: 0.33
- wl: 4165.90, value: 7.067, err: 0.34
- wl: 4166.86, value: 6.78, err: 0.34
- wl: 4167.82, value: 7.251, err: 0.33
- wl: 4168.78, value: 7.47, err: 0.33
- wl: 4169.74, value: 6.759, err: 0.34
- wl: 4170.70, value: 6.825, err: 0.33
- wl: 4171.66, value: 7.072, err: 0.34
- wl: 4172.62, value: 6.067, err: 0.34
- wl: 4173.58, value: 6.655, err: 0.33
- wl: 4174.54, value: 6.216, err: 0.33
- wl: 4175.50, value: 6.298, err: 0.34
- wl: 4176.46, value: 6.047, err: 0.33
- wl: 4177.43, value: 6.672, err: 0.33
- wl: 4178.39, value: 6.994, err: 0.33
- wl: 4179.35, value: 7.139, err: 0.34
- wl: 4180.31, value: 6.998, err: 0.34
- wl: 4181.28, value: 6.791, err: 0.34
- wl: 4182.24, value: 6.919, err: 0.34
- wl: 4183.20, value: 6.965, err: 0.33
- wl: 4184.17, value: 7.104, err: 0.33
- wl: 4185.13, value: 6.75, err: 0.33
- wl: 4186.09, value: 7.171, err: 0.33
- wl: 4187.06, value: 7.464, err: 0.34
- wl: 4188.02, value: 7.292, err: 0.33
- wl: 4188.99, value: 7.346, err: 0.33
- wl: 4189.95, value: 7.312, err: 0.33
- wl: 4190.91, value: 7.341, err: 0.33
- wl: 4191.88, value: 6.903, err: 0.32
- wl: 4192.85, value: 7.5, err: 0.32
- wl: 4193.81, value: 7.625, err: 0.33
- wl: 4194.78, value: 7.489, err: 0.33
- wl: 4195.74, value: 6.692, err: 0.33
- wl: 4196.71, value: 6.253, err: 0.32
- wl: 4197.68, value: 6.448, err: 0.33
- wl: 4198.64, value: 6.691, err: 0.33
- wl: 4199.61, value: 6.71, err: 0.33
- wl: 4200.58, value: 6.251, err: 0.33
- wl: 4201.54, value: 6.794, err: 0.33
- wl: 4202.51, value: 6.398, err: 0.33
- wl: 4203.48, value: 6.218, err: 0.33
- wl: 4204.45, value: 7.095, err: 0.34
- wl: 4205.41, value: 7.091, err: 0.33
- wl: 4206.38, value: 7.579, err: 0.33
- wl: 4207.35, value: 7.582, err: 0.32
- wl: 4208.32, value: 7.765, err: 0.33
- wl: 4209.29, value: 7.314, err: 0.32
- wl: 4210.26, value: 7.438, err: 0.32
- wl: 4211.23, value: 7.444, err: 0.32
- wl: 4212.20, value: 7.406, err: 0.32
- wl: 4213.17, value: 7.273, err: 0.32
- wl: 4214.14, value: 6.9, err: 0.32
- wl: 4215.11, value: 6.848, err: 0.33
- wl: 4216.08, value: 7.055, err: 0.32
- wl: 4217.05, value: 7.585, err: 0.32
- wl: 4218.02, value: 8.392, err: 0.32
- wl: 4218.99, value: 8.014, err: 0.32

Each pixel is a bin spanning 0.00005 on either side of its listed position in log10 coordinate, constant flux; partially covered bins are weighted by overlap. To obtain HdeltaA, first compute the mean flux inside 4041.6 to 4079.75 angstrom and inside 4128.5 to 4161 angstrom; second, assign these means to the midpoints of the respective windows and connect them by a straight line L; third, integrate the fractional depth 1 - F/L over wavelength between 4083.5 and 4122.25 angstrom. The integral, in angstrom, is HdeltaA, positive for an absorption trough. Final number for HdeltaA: 1.02 angstrom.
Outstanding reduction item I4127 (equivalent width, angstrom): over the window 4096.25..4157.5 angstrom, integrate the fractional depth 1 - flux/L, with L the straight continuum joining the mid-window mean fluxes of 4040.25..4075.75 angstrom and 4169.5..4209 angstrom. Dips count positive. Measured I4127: 1.6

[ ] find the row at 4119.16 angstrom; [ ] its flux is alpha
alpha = 6.944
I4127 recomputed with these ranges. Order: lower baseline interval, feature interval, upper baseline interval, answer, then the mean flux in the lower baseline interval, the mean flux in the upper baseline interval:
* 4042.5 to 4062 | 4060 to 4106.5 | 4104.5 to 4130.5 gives 1.90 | 6.84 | 6.91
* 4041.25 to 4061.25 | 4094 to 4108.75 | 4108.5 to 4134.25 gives 1.97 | 6.88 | 6.9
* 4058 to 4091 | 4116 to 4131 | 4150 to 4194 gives -0.10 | 6.84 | 6.96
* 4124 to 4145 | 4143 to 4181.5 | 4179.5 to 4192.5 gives 0.99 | 6.97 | 7.11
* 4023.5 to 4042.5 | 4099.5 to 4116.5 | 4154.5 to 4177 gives 1.45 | 7.06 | 6.88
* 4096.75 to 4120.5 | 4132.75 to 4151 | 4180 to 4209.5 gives -1.07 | 6.38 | 7.02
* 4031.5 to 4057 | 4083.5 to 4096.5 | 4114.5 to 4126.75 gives -0.29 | 6.91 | 7.08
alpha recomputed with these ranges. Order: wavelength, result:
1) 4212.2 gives 7.406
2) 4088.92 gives 7.689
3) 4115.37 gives 7.326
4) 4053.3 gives 6.962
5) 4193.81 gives 7.625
